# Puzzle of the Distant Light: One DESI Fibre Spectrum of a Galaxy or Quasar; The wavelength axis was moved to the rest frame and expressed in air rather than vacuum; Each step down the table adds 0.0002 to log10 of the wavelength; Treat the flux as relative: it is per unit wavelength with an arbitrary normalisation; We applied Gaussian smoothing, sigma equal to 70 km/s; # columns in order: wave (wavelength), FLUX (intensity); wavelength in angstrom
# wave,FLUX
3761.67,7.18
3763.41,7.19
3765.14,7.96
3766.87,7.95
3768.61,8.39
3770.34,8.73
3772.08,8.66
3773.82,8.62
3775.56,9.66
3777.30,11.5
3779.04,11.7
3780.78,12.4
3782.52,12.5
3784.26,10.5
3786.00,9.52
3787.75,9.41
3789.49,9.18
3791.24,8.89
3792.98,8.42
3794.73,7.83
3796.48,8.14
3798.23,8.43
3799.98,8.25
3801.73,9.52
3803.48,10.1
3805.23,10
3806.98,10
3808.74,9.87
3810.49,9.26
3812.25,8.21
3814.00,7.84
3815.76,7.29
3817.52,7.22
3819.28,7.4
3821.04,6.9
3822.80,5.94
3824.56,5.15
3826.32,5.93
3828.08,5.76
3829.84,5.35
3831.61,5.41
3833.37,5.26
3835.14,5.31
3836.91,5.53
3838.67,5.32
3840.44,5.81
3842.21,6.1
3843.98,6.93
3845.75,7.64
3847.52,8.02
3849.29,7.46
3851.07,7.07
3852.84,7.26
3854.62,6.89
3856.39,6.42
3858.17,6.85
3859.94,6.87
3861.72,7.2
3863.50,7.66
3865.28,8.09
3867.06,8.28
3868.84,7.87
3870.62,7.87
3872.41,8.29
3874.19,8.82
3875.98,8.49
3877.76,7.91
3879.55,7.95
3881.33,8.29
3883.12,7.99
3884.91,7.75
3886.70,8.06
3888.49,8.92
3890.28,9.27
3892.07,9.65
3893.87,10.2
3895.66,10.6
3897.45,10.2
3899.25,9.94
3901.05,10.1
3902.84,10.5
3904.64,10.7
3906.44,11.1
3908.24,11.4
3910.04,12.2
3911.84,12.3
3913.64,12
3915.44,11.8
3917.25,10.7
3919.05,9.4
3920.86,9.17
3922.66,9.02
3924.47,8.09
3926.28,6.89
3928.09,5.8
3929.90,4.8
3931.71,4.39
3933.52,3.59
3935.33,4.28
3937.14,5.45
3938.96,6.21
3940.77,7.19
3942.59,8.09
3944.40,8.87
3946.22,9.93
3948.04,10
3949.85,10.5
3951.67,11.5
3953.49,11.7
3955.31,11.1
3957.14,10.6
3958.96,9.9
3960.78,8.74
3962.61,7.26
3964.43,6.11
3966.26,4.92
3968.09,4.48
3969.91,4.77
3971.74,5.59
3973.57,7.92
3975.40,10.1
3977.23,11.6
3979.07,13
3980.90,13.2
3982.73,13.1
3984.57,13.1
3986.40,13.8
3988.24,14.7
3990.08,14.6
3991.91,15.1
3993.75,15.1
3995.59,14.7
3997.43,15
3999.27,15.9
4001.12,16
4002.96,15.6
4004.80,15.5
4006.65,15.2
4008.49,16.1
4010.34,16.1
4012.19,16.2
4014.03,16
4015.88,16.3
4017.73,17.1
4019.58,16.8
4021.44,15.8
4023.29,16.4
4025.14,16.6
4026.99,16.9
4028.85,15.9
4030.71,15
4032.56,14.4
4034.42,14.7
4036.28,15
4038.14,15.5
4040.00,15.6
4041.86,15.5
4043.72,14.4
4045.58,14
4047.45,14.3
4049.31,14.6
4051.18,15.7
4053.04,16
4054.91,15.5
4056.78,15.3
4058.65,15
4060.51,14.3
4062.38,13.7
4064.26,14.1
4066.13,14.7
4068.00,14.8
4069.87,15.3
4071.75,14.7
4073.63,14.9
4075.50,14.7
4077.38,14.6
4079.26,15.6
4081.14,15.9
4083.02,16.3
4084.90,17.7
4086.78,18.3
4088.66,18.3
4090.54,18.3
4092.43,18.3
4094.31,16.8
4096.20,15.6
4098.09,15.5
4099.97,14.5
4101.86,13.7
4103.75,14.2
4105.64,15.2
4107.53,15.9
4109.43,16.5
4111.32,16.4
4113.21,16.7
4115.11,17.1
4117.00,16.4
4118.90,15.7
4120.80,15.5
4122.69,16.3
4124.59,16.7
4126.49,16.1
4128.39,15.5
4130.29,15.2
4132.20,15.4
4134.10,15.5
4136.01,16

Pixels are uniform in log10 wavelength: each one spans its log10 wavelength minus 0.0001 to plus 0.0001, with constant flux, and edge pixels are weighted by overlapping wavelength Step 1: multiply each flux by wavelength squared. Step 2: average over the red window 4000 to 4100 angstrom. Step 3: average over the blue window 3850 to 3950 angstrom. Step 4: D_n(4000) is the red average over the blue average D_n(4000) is 2.00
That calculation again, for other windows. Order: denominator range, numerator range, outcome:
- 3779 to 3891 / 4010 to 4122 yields 2.24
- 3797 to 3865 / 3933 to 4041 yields 1.85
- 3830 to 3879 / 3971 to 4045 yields 2.25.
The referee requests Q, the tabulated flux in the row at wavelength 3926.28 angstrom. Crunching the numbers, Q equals 6.89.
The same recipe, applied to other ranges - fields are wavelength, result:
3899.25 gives 9.94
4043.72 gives 14.4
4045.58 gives 14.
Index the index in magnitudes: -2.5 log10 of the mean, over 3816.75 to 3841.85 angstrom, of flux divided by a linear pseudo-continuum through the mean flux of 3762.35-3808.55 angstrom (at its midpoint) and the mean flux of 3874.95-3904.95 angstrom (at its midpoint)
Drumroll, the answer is 0.50 mag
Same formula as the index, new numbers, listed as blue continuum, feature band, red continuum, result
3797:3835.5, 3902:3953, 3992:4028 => 0.36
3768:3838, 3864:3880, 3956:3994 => 0.12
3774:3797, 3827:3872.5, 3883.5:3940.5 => 0.35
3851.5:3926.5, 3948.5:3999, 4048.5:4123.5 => 0.10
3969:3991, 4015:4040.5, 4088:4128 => -0.21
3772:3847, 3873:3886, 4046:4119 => 0.22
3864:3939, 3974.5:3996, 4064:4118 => -0.14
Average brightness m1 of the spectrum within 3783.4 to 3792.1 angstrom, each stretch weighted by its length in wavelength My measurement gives 9.5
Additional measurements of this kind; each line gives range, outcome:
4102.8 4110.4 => 15.4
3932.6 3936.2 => 3.94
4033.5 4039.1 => 15.1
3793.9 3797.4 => 7.99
